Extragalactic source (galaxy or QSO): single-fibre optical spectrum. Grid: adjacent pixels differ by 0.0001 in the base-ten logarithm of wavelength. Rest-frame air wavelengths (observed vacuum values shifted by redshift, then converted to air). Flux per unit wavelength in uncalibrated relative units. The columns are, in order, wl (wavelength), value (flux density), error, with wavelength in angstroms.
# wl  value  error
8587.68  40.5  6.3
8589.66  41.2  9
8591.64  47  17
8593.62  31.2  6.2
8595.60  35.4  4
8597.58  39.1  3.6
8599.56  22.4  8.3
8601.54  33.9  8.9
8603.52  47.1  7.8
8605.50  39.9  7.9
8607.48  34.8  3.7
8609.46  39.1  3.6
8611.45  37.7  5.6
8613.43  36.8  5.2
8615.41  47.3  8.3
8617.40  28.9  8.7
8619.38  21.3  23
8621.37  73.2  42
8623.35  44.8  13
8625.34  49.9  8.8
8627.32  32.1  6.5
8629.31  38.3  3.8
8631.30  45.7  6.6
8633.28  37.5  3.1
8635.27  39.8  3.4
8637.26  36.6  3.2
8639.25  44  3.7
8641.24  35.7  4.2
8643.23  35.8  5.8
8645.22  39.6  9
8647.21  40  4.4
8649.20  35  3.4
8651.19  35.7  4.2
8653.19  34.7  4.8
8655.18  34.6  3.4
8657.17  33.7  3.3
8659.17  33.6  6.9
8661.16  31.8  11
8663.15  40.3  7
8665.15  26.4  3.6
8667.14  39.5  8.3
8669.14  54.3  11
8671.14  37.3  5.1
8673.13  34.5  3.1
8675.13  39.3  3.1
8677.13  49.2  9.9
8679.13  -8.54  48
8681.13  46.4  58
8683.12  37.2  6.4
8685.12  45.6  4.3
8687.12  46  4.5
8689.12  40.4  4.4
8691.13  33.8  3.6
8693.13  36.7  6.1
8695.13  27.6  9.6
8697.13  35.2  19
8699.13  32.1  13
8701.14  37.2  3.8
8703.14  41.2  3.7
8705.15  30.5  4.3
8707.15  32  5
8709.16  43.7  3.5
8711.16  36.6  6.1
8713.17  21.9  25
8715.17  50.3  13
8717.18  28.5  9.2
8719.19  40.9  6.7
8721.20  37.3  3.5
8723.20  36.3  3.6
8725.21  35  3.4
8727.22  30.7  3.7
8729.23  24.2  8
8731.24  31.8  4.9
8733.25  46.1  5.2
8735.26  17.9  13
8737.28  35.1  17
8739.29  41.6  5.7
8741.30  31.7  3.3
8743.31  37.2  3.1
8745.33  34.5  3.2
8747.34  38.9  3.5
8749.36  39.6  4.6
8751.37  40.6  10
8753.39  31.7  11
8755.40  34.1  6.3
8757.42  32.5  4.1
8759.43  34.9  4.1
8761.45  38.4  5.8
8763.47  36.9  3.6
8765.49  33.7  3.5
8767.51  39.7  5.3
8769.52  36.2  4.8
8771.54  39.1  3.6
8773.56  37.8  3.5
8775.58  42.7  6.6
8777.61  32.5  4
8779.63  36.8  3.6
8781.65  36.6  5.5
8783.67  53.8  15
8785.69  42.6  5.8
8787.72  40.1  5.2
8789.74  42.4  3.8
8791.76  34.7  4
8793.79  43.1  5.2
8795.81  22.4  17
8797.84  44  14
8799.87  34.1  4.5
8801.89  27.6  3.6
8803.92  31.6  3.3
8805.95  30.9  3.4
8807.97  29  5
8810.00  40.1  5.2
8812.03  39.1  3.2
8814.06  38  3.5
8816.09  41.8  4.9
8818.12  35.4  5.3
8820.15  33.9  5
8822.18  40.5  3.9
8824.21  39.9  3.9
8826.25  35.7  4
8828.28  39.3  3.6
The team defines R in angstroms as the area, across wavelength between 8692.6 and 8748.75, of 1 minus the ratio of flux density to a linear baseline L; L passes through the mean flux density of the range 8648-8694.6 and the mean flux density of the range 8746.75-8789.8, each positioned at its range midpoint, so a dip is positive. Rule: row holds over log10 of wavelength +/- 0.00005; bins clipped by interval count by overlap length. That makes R 3.8 angstroms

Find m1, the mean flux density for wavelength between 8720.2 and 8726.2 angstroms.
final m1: 36.2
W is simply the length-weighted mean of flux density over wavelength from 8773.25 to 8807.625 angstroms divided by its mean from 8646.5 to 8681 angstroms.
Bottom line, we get 1.1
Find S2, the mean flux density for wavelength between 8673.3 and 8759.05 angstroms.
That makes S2 35.2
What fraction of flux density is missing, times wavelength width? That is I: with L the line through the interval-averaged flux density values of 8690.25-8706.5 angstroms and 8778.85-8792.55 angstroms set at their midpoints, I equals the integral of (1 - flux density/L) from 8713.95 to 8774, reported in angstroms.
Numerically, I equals 3.39 angstroms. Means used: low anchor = 34.3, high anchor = 41.2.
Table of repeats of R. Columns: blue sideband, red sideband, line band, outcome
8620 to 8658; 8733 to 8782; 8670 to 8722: 3.1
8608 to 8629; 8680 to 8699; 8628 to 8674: 2.4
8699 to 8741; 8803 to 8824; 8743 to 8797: -3.0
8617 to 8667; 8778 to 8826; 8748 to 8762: 0.6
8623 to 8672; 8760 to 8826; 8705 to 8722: 0.8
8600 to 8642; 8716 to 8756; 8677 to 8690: 0.5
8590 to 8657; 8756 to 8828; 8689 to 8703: 1.2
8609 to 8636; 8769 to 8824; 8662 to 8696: 2.5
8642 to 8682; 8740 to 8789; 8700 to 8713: 0.2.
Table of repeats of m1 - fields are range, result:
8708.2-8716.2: 38.1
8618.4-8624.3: 46.5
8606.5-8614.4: 37.1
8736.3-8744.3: 36.4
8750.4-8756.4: 35.4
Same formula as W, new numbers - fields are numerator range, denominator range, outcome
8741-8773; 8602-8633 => 0.89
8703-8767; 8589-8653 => 0.90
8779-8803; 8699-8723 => 1.06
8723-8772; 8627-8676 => 0.94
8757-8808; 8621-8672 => 0.94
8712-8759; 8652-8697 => 0.96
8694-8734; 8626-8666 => 0.95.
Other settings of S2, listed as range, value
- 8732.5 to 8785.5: 37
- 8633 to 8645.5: 38.4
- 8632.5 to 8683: 36.3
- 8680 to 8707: 37.3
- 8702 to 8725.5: 36.2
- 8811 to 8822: 37.9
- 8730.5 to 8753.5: 35.7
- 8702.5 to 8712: 36.6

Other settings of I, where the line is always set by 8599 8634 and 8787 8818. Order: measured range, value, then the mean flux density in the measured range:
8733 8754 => 0.8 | 35.6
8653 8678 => 0.7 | 37.7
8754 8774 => 0.3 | 36.2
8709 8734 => 1.5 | 35.3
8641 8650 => 0.4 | 37.4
